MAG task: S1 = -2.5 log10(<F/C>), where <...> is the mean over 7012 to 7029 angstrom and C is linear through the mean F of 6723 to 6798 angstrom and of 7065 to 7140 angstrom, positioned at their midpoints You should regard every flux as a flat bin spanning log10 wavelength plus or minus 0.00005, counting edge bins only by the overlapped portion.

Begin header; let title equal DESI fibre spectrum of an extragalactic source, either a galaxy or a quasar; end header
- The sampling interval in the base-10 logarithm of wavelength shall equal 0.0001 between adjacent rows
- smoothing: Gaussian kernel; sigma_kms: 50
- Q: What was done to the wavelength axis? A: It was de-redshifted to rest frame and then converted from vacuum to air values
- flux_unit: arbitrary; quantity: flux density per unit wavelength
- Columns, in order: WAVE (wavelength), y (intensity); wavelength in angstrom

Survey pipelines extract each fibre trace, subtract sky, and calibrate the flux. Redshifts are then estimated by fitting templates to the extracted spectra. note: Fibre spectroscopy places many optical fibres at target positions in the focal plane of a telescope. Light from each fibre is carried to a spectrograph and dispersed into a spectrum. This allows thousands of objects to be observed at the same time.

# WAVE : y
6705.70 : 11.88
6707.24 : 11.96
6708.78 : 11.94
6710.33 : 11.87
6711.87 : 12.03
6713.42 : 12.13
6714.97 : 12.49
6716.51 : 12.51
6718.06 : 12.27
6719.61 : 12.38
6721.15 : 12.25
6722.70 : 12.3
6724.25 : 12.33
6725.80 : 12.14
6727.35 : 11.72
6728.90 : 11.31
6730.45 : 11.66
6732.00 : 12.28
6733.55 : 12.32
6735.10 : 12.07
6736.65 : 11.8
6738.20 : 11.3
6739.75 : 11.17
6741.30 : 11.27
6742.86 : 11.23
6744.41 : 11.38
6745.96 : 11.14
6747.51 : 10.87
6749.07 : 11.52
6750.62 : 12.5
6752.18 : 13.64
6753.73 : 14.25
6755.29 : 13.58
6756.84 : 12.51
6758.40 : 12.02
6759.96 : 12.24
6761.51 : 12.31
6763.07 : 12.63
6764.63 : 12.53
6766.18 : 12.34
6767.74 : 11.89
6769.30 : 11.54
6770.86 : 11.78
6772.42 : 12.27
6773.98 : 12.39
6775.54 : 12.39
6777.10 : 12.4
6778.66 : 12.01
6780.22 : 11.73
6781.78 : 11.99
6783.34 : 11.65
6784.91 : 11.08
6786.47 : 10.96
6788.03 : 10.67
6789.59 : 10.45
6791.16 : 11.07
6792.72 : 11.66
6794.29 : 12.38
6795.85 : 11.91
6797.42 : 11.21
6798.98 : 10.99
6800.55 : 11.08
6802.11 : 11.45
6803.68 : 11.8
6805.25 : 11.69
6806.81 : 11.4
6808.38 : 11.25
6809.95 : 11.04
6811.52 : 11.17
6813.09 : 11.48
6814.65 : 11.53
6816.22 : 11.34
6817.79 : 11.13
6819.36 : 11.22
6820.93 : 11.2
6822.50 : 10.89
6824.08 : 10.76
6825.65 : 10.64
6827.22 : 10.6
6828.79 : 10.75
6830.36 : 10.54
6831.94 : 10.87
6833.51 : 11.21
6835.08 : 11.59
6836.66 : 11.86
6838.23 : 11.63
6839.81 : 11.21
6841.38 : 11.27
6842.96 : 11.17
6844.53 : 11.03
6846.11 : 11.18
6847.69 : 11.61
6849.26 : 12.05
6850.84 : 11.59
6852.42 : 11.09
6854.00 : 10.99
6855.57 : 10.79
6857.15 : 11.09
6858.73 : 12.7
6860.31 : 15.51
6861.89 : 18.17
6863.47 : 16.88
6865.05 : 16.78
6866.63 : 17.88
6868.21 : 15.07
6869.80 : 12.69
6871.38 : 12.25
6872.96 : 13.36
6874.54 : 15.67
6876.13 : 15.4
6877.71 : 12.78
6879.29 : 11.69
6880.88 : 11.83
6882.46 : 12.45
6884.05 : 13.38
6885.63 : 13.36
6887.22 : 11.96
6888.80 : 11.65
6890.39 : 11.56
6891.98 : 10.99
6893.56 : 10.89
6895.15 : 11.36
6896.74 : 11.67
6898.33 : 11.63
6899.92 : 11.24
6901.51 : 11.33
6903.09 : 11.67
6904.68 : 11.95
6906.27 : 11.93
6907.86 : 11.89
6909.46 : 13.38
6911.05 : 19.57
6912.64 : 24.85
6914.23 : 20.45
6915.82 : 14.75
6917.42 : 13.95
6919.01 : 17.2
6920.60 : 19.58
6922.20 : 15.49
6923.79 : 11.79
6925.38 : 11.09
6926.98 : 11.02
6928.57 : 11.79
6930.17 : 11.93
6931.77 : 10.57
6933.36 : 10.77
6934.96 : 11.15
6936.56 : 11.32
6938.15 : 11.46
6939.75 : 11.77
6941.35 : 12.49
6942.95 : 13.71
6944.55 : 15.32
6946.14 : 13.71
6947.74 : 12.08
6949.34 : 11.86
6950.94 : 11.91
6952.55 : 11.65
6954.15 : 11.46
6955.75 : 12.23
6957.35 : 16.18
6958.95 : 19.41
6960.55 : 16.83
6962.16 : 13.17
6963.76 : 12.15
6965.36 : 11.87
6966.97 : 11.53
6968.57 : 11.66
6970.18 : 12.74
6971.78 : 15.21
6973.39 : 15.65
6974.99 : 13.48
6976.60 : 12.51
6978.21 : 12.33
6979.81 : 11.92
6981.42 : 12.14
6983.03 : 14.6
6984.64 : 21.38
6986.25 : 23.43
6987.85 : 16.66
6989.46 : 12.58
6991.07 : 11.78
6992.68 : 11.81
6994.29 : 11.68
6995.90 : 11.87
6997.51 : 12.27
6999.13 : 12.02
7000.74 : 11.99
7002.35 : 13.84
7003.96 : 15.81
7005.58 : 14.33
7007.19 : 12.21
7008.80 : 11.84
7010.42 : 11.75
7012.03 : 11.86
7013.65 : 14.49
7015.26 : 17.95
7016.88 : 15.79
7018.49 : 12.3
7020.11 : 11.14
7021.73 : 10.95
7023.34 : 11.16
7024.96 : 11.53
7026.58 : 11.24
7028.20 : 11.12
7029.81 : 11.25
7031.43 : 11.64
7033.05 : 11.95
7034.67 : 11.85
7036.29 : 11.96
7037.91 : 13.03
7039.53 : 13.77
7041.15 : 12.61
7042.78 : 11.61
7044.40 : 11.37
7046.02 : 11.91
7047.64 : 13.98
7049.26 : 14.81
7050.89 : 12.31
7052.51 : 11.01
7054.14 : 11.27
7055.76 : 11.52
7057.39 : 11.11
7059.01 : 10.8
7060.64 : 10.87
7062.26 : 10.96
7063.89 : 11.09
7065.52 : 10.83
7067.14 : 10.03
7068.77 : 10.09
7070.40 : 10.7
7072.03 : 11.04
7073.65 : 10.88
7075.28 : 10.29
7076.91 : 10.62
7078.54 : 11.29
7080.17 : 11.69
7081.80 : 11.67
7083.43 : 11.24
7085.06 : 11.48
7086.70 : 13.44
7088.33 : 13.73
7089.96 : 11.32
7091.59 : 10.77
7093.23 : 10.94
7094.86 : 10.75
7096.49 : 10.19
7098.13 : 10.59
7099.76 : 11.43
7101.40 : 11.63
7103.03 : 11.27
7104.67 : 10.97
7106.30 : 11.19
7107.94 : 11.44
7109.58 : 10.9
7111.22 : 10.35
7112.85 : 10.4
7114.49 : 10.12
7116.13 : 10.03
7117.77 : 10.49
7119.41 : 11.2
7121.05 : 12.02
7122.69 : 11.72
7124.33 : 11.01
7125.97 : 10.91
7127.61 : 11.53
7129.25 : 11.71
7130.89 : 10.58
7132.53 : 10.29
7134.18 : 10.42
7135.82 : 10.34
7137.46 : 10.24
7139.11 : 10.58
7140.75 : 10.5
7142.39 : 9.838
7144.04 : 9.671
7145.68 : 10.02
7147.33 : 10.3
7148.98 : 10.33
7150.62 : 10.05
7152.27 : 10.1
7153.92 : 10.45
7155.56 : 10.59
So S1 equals -0.14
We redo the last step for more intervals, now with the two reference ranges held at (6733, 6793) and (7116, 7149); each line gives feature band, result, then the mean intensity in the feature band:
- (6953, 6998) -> -0.238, 13.9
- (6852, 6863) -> -0.132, 13.1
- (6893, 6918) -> -0.215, 13.9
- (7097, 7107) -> -0.037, 11.2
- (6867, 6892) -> -0.133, 13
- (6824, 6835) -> 0.083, 10.8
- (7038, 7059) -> -0.121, 12.2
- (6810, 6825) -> 0.052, 11.2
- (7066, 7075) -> 0.033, 10.6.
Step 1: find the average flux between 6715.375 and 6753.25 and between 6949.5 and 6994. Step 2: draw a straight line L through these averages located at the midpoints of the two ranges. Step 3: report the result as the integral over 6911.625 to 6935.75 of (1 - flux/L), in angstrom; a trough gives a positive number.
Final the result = -1.68 angstrom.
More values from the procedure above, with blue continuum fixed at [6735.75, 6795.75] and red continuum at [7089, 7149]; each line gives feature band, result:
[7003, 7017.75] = -3.8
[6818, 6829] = 0.8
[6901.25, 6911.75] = -1.5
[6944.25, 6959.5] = -2.9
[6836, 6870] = -3.8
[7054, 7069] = 0.1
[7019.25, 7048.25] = -2.2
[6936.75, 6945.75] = -1.2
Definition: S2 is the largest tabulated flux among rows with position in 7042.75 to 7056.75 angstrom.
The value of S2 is 14.81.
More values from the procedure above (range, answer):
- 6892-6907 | 11.95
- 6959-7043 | 23.43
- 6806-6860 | 12.7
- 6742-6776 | 14.25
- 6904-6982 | 24.85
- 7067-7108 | 13.73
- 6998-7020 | 17.95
